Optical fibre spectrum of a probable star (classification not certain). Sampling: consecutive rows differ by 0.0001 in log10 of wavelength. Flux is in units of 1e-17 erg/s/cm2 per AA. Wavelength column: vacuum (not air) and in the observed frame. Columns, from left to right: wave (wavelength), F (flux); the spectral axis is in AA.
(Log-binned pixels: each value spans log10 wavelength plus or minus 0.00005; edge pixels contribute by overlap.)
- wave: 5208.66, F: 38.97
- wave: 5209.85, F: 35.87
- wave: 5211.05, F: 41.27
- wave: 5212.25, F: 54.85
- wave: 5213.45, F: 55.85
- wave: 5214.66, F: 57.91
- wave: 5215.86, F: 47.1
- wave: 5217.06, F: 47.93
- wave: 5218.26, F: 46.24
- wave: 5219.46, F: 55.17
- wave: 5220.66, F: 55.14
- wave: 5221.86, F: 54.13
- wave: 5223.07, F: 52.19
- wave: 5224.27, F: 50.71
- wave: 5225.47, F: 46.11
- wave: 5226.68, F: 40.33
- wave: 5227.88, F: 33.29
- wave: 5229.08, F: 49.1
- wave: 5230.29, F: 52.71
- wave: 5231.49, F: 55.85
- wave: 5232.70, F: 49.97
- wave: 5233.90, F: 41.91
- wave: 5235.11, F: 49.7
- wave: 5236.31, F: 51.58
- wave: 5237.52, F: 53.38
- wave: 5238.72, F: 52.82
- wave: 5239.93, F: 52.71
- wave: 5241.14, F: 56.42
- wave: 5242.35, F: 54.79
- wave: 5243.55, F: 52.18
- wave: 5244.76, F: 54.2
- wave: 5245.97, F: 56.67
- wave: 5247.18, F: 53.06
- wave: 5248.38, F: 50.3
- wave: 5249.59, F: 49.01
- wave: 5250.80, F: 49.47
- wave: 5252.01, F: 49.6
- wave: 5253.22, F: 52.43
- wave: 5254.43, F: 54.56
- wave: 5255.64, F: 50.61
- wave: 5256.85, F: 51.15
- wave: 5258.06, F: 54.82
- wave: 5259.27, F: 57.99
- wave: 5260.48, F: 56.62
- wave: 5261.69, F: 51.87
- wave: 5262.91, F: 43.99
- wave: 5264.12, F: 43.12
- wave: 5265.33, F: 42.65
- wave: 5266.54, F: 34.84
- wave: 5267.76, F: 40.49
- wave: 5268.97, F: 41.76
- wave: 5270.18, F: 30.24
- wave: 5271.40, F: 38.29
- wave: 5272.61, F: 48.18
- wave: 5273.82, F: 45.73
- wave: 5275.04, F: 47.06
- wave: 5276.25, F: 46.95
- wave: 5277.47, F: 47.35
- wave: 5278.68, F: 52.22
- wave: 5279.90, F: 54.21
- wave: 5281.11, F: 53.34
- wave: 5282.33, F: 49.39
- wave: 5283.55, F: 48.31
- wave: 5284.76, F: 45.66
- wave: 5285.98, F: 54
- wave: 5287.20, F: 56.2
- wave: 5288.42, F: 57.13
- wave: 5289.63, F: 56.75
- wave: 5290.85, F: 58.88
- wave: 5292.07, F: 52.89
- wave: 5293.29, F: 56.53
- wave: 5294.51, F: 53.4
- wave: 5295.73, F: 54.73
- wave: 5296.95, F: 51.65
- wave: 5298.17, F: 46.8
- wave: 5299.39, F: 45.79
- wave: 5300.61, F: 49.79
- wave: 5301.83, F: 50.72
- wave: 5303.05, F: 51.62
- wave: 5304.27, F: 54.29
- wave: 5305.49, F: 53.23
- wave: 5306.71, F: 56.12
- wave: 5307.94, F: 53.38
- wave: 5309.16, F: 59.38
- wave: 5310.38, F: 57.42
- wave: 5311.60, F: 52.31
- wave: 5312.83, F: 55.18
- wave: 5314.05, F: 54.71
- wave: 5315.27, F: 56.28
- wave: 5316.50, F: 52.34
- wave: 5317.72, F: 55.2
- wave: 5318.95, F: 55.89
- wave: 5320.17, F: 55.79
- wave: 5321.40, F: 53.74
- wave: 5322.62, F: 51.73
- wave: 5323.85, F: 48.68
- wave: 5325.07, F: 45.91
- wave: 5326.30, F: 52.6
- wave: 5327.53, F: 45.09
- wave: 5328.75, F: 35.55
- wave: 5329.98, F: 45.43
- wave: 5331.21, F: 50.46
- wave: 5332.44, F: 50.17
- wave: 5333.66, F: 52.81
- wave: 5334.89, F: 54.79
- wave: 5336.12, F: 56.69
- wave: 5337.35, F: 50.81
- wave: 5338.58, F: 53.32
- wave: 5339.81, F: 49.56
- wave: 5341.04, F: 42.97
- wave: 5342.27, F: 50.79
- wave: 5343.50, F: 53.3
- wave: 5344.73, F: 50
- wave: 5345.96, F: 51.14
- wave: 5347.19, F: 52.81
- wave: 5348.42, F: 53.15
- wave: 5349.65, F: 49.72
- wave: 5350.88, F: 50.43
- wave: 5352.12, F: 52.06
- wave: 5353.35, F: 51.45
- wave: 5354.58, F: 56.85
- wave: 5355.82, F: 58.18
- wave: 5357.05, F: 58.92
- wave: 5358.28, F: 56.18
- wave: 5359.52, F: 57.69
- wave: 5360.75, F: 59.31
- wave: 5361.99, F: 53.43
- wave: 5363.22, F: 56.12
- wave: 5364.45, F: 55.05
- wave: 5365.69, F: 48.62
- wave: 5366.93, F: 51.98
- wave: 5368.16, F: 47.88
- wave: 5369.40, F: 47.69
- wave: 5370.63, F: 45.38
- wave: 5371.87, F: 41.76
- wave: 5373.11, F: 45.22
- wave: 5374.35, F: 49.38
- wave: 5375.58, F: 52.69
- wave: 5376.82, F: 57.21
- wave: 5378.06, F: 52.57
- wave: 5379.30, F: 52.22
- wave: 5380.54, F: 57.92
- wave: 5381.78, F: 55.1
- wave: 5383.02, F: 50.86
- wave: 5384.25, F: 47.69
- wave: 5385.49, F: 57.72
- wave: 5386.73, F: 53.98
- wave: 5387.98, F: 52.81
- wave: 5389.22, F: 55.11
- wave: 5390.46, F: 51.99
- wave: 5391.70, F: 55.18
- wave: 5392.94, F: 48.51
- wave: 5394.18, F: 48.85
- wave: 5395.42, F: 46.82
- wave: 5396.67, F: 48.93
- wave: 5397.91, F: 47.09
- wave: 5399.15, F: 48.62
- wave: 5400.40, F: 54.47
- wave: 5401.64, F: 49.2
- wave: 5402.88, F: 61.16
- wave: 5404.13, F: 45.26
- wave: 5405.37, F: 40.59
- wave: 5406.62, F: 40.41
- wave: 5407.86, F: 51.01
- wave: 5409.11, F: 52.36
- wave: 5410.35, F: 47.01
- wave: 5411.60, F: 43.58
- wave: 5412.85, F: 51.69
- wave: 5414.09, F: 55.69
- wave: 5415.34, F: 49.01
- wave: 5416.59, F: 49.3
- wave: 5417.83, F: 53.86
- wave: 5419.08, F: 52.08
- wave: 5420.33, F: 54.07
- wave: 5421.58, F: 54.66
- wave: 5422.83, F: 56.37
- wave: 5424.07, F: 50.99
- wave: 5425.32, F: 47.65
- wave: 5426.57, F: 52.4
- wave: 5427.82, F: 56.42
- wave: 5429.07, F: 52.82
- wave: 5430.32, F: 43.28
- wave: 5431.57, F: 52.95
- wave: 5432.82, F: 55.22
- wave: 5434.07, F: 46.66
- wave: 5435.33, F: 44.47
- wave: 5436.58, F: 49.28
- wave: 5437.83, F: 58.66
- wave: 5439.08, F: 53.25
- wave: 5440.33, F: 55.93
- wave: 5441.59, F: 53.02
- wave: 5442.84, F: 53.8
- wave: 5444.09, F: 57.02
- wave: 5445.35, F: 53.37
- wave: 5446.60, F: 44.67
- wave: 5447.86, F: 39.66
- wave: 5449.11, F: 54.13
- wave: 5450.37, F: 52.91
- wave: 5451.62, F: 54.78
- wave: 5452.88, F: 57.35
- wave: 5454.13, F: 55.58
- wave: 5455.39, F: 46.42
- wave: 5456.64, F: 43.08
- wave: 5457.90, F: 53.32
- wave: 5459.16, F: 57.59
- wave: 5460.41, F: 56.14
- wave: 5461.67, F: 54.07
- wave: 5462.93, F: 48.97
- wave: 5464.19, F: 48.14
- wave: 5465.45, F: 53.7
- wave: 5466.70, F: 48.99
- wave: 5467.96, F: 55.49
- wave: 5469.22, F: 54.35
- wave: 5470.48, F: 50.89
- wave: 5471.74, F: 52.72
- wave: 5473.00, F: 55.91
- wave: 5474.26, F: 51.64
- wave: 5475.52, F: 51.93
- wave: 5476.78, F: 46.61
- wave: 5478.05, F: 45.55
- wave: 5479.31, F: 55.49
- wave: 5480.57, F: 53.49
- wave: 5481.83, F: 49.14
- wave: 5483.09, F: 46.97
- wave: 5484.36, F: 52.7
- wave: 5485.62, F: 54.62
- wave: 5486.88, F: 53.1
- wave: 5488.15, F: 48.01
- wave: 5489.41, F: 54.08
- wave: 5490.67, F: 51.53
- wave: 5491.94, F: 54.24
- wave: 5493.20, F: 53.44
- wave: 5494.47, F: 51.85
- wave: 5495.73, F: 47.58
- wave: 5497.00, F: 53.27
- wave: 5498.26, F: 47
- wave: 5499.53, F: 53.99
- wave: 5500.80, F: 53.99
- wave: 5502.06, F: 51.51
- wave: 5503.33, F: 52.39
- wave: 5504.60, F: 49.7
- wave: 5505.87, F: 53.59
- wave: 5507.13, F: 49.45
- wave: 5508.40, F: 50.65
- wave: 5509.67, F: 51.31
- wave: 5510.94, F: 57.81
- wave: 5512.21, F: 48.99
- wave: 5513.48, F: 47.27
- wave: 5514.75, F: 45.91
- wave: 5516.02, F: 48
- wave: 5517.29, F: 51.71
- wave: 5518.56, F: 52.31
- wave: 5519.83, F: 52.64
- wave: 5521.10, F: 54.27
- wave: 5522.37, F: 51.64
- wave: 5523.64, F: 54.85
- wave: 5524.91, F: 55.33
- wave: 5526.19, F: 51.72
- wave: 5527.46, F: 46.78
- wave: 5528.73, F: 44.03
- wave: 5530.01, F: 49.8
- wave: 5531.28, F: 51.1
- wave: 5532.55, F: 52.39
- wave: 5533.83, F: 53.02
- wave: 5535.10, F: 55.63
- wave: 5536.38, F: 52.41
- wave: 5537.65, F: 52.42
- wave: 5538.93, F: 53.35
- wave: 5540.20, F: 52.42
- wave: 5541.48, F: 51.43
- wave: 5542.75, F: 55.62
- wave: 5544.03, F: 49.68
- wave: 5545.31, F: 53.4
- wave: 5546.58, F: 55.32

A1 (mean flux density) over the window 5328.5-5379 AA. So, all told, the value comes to 51.6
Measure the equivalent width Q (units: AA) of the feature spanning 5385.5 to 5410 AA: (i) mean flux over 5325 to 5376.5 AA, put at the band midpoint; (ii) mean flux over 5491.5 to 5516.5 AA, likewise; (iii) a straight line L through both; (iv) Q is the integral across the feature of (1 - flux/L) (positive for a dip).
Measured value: 0.4 AA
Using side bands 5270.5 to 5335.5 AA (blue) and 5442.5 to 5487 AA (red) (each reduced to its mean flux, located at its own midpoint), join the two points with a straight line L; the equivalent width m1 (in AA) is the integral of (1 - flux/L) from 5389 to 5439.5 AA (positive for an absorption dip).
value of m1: 1.03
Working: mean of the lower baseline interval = 51.5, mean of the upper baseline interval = 51.8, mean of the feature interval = 50.6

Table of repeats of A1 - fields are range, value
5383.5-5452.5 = 51.1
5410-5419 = 50.2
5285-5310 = 53.6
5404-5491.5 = 51.3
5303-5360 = 52.5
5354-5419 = 51.5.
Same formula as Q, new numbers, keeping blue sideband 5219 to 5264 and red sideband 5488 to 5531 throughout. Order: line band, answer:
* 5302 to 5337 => -0.80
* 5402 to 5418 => 0.64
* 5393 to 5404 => 0.20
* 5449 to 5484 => -0.50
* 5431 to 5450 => -0.10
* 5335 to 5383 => -1.00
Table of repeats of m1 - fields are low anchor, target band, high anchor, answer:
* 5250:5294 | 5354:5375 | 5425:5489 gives -0.8 AA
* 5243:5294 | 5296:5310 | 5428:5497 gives -0.6 AA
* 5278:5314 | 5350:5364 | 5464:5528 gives -0.7 AA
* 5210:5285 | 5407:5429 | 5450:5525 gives -0.2 AA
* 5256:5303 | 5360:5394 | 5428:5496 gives -0.9 AA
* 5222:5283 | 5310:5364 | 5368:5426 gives -2.7 AA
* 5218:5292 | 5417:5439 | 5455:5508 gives -0.3 AA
